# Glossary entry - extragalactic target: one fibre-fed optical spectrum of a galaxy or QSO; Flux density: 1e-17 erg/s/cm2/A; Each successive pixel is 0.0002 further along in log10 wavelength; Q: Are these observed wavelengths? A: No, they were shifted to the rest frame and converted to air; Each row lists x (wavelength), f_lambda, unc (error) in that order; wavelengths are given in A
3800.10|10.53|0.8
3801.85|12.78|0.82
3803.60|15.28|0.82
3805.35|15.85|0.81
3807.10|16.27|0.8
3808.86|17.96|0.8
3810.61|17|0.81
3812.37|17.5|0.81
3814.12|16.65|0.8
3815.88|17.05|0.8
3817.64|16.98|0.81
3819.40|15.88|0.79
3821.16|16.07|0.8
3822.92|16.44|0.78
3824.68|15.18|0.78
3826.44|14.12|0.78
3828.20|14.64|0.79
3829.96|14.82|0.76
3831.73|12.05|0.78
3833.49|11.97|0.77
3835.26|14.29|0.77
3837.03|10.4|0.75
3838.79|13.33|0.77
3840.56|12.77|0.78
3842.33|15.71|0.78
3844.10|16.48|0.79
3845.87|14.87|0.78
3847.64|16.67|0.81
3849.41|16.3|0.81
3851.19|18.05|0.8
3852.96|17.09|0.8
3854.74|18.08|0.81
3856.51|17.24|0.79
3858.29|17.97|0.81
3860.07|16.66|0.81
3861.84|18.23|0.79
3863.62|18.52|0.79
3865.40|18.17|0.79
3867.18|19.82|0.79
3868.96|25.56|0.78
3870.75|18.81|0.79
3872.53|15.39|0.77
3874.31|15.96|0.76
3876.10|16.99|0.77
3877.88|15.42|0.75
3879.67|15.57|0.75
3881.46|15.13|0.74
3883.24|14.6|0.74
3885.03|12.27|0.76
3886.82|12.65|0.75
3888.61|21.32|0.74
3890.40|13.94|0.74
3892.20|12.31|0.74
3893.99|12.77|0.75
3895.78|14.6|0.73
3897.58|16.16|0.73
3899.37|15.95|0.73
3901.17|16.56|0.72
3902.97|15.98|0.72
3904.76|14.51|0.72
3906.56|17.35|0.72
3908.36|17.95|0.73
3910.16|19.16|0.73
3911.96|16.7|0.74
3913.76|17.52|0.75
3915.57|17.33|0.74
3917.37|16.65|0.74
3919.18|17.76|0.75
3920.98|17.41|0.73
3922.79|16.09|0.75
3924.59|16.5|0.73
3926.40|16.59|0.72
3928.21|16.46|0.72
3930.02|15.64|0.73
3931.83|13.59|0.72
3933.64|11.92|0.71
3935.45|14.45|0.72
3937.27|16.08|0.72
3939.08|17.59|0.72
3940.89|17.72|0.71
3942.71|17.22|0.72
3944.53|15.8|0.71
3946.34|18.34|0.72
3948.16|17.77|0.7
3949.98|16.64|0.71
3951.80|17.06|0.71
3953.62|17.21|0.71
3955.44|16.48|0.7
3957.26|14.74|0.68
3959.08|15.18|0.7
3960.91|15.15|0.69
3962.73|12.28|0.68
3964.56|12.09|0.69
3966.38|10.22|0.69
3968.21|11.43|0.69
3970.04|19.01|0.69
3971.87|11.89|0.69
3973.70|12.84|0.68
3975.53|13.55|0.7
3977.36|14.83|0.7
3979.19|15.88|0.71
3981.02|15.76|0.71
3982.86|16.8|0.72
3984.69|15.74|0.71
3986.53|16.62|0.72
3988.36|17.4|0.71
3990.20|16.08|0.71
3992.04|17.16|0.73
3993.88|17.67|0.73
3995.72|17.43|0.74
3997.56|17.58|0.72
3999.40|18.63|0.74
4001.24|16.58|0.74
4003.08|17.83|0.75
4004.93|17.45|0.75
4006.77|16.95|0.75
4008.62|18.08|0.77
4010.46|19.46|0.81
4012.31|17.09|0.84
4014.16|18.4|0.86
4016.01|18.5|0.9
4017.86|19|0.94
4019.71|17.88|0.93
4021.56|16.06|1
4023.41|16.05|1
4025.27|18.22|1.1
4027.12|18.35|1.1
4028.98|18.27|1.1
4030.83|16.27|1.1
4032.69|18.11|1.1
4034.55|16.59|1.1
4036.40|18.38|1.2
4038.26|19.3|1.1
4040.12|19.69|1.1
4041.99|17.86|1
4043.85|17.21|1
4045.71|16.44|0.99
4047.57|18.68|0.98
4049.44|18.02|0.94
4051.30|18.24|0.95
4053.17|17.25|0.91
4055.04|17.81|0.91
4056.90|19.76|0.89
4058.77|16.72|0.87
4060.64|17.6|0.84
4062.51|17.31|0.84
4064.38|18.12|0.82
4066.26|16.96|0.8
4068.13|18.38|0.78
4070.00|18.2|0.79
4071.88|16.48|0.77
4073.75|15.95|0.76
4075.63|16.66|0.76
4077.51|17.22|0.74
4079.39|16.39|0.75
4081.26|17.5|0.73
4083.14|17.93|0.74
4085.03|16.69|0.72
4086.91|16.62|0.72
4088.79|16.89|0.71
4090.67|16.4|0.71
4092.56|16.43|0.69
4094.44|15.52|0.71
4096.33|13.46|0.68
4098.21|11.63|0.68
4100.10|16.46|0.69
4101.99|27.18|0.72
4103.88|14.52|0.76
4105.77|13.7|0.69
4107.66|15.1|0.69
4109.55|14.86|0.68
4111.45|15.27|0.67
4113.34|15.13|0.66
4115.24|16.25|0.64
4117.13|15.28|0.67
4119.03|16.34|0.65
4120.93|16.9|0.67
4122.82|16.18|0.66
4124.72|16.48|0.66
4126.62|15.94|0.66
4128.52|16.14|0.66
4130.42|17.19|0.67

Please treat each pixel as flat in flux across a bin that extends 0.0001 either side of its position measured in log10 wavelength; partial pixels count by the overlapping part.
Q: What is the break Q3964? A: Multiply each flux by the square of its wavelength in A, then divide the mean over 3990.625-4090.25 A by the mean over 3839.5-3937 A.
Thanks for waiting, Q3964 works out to 1.16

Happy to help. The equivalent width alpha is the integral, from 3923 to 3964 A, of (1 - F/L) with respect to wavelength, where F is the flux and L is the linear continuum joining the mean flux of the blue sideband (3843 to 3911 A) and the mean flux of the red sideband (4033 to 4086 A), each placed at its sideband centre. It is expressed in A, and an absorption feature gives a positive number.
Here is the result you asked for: 2.6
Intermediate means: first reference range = 16.6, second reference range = 17.6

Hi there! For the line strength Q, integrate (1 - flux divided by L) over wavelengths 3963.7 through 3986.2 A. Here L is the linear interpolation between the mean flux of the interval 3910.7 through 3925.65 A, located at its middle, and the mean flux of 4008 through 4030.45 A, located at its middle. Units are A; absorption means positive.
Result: 4.2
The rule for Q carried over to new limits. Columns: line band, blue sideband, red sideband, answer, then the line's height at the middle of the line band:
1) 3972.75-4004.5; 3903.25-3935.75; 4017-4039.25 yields 1.53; 17.2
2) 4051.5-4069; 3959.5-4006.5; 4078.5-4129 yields -2.00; 16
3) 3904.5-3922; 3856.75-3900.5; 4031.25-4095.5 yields -0.72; 16.6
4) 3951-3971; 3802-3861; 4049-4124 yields 1.97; 16.2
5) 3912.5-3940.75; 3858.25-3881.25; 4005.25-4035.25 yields 2.60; 17.8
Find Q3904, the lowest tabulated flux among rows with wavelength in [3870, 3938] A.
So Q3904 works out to 11.92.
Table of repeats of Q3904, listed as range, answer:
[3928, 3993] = 10.22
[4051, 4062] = 16.72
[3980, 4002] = 15.74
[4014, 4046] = 16.05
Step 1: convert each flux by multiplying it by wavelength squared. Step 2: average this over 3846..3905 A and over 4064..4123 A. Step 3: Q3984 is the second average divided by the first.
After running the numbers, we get 1.11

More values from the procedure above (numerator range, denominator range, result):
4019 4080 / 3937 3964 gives 1.13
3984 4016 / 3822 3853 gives 1.29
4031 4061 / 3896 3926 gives 1.14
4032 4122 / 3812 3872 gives 1.17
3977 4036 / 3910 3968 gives 1.13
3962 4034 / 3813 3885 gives 1.10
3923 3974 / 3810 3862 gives 1.04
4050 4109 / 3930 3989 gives 1.18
